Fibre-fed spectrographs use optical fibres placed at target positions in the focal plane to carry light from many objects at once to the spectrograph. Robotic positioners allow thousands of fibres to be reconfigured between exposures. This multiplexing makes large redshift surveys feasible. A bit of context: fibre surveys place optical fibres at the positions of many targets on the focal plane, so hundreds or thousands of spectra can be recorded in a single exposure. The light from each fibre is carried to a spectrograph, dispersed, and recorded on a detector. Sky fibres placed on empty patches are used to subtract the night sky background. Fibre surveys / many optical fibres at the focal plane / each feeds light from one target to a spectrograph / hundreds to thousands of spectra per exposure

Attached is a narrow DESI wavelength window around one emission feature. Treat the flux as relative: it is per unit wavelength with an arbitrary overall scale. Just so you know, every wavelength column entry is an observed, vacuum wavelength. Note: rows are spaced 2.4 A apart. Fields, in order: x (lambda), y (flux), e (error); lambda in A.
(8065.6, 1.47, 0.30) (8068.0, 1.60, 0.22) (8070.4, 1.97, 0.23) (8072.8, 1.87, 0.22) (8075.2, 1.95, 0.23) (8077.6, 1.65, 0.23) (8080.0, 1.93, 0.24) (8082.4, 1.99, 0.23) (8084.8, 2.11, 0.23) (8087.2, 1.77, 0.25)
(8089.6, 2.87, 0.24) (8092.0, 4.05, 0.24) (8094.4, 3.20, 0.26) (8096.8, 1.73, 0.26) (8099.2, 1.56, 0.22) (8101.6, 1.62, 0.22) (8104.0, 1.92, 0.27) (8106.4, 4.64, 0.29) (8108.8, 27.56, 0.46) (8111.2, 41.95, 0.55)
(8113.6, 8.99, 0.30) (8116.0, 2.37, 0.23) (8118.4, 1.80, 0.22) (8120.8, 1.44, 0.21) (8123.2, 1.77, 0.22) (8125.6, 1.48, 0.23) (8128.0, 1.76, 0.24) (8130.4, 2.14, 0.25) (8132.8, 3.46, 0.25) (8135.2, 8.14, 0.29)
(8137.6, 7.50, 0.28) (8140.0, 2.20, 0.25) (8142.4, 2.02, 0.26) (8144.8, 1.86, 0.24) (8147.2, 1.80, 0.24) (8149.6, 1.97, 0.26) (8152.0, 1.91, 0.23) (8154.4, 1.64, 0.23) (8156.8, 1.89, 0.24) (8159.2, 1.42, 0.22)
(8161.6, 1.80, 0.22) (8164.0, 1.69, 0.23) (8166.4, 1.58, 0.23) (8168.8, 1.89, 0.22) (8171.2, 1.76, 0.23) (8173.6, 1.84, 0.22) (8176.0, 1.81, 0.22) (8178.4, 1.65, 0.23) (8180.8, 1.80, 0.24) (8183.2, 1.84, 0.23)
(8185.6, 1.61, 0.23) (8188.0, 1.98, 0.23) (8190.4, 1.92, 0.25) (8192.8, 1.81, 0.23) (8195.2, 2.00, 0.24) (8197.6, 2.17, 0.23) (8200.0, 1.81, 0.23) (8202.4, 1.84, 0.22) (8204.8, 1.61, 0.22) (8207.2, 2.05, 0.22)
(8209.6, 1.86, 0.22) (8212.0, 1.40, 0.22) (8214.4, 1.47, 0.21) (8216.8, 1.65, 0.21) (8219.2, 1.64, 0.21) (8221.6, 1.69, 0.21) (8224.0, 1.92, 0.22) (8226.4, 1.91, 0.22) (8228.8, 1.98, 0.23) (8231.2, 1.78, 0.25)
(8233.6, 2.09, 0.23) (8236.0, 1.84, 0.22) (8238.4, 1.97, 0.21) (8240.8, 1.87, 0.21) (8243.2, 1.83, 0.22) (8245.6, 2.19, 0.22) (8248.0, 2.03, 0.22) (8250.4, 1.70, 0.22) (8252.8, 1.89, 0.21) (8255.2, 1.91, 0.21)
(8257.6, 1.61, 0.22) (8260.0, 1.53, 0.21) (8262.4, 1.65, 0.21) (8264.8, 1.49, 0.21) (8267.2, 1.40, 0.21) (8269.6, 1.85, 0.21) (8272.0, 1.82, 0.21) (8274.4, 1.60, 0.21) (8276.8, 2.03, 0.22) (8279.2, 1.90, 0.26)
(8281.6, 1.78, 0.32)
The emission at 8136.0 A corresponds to [N II]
